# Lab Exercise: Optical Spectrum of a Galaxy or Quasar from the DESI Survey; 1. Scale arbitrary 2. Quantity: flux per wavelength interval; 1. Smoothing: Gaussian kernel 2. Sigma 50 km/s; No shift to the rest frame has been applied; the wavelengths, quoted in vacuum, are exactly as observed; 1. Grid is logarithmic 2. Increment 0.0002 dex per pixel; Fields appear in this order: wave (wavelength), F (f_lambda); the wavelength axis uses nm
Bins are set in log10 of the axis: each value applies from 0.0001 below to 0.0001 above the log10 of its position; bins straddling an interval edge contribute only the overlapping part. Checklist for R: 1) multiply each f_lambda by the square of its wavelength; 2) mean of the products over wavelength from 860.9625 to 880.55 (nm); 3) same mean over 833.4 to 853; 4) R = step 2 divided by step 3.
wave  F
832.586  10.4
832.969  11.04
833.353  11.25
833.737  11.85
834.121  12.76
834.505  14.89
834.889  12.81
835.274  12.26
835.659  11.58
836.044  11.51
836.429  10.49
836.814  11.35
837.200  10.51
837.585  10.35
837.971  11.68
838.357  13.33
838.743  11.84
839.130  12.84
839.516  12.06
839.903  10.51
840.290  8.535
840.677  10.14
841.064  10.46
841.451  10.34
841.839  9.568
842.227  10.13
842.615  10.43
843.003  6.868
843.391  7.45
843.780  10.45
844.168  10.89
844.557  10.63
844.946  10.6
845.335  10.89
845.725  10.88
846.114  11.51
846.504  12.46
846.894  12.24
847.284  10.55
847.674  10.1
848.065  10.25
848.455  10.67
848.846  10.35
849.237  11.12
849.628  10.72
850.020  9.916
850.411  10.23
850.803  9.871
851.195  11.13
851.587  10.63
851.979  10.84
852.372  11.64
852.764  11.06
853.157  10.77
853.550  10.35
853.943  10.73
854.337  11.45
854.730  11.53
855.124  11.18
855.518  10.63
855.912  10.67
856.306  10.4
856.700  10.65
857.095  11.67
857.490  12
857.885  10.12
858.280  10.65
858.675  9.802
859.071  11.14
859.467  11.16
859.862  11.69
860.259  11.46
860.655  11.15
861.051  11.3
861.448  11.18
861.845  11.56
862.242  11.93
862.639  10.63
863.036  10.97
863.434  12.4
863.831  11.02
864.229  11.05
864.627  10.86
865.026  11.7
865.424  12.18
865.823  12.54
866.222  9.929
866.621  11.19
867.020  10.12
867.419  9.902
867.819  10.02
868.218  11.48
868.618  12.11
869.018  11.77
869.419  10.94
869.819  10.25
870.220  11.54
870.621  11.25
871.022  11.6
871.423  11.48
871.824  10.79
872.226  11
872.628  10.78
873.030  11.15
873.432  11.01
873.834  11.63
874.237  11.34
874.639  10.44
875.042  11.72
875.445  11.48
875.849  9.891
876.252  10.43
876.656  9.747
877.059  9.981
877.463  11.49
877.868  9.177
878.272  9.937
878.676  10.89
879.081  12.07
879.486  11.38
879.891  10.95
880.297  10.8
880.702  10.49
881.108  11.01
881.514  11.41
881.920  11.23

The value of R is 1.08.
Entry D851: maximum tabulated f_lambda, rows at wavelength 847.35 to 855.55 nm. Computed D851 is 11.64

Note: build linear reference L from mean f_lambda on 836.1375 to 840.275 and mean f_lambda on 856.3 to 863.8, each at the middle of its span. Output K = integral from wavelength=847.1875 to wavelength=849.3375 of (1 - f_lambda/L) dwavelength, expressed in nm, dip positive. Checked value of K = 0.15 nm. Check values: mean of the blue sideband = 11.4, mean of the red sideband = 11.2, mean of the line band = 10.5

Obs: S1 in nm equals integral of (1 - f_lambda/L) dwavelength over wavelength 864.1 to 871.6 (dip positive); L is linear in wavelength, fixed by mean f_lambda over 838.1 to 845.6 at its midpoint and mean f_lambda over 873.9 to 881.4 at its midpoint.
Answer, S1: -0.34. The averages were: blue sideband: 10.4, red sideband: 10.8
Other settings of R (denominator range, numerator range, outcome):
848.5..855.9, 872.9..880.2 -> 1.06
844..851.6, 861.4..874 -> 1.09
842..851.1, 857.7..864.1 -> 1.11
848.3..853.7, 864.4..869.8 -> 1.08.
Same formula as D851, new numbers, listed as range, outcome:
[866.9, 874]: 12.11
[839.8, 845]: 10.89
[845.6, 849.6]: 12.46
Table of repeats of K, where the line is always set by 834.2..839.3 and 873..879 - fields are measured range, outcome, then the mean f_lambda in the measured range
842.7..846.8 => 0.49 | 10.3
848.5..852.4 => 0.31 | 10.6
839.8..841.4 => 0.26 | 9.92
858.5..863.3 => 0.00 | 11.2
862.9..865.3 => -0.06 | 11.4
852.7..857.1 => 0.19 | 10.9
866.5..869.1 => 0.02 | 10.9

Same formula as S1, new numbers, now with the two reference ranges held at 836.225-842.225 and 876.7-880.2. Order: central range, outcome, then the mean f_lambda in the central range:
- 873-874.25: -0.07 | 11.3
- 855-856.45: 0.01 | 10.7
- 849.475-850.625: 0.06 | 10.3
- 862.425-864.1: -0.07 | 11.3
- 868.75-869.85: -0.04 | 11.2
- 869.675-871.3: -0.07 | 11.2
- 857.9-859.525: 0.03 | 10.6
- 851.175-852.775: -0.03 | 11.1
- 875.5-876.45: 0.03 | 10.4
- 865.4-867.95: 0.00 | 10.8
